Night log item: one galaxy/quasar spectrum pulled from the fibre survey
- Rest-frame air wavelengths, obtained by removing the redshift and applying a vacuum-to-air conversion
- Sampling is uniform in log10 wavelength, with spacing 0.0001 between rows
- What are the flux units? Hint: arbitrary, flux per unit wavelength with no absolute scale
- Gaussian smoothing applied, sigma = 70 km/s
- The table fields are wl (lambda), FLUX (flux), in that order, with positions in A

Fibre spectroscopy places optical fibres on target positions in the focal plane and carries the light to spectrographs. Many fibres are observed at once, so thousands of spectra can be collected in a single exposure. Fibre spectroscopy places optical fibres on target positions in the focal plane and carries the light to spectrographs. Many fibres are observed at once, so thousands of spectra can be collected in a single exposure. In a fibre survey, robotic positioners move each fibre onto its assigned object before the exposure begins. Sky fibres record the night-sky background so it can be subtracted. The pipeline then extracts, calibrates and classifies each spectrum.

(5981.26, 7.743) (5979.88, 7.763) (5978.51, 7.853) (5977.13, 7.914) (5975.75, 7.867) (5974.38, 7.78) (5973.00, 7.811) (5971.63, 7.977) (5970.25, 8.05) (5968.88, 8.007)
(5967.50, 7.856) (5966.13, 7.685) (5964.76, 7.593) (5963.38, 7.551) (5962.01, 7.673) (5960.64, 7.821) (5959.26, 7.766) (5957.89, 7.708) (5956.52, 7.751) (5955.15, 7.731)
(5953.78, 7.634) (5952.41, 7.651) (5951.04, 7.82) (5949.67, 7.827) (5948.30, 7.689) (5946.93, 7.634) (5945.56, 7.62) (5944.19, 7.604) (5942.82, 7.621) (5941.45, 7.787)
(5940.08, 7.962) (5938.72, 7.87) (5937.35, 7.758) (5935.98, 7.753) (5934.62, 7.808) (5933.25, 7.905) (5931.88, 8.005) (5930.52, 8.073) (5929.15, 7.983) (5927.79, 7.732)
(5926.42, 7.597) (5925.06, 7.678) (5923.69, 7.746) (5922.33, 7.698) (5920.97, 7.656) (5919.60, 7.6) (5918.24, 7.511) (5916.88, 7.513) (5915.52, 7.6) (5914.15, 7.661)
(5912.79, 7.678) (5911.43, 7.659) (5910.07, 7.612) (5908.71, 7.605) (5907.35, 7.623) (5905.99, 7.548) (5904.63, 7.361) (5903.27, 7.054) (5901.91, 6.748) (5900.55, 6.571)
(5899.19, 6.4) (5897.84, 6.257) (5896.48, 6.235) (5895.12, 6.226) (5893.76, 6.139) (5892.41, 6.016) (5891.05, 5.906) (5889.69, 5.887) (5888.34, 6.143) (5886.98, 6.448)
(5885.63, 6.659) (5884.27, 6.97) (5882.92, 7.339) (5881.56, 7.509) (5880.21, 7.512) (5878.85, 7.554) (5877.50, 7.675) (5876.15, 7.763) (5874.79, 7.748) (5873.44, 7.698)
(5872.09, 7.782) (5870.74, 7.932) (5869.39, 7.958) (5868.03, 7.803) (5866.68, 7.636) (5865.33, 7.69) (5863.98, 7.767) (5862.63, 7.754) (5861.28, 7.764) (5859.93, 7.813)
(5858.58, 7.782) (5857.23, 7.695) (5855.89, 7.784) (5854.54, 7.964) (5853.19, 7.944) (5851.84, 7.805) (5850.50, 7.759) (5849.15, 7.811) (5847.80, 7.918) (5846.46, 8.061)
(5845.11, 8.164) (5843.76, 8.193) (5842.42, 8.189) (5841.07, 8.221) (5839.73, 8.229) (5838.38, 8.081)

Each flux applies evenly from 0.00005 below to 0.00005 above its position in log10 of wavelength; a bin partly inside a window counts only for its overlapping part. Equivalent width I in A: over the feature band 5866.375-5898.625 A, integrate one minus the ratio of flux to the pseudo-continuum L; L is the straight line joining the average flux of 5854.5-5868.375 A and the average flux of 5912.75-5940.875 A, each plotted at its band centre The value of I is 3.1 A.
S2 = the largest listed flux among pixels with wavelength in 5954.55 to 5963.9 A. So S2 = 7.821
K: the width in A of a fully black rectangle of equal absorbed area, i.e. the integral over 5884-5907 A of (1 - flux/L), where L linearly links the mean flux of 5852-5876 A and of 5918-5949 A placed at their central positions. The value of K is 3.7 A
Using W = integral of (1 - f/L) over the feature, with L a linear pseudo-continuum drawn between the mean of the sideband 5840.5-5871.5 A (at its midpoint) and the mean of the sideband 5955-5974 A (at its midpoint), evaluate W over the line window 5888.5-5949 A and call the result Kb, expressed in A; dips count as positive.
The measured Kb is 3.71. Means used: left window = 7.88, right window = 7.79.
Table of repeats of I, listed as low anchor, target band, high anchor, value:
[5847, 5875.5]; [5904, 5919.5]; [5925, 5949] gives 0.4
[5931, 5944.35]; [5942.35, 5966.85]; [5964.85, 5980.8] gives 0.5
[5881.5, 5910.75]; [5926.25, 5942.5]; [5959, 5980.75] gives -1.3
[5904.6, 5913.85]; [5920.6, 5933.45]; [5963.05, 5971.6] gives -0.2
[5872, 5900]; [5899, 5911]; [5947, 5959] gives -0.2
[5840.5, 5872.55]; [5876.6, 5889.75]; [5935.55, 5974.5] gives 1.4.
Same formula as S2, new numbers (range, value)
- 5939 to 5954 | 7.962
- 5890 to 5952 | 8.073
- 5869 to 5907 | 7.958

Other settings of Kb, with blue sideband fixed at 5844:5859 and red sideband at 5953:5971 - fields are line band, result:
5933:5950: 0.1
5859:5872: 0.1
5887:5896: 2.0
